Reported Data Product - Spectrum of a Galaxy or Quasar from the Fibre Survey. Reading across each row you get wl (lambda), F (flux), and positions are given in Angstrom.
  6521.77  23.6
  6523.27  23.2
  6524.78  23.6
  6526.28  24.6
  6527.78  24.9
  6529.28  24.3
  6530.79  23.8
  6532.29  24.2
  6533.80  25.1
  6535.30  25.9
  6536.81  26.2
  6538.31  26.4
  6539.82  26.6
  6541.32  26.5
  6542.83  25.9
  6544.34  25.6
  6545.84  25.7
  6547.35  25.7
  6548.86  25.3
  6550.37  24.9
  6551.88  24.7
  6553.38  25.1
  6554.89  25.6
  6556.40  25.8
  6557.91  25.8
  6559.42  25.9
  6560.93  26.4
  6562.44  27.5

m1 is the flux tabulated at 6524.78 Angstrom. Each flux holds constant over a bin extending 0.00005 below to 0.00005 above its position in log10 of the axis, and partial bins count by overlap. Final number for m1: 23.6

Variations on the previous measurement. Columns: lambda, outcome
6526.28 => 24.6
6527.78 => 24.9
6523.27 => 23.2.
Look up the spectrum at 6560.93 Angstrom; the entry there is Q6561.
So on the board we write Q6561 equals 26.4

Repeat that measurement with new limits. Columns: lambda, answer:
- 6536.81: 26.2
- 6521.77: 23.6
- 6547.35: 25.7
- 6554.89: 25.6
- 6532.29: 24.2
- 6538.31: 26.4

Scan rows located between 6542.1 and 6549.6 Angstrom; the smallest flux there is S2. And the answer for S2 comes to 25.3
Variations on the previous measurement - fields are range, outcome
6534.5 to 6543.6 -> 25.9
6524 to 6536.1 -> 23.6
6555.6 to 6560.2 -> 25.8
